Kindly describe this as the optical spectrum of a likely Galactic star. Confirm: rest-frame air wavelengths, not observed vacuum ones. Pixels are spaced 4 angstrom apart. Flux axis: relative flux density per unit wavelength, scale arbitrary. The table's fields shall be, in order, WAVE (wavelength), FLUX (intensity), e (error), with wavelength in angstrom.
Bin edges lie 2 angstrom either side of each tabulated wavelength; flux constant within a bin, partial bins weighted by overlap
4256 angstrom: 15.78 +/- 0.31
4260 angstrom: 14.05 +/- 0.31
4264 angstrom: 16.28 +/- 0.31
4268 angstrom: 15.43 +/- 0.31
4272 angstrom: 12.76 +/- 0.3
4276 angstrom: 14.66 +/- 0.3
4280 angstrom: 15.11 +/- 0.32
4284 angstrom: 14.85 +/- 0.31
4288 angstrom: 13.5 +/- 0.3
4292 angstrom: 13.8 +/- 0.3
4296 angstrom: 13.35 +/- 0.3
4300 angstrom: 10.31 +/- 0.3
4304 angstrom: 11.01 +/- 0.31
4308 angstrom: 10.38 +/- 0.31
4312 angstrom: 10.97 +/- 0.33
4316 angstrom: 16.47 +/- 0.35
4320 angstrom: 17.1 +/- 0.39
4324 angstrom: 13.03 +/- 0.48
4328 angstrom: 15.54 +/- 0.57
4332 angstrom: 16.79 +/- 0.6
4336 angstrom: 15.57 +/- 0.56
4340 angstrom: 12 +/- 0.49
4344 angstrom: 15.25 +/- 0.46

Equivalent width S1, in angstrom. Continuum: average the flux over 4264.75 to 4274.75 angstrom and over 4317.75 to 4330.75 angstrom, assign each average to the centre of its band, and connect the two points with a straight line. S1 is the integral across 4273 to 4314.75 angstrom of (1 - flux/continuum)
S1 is 5.5 angstrom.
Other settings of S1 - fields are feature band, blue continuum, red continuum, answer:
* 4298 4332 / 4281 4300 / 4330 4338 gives 4.04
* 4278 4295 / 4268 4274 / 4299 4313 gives -2.66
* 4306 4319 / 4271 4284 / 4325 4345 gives 1.56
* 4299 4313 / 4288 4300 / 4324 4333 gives 3.21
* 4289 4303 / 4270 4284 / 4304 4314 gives -0.28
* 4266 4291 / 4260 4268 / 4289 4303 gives -0.47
